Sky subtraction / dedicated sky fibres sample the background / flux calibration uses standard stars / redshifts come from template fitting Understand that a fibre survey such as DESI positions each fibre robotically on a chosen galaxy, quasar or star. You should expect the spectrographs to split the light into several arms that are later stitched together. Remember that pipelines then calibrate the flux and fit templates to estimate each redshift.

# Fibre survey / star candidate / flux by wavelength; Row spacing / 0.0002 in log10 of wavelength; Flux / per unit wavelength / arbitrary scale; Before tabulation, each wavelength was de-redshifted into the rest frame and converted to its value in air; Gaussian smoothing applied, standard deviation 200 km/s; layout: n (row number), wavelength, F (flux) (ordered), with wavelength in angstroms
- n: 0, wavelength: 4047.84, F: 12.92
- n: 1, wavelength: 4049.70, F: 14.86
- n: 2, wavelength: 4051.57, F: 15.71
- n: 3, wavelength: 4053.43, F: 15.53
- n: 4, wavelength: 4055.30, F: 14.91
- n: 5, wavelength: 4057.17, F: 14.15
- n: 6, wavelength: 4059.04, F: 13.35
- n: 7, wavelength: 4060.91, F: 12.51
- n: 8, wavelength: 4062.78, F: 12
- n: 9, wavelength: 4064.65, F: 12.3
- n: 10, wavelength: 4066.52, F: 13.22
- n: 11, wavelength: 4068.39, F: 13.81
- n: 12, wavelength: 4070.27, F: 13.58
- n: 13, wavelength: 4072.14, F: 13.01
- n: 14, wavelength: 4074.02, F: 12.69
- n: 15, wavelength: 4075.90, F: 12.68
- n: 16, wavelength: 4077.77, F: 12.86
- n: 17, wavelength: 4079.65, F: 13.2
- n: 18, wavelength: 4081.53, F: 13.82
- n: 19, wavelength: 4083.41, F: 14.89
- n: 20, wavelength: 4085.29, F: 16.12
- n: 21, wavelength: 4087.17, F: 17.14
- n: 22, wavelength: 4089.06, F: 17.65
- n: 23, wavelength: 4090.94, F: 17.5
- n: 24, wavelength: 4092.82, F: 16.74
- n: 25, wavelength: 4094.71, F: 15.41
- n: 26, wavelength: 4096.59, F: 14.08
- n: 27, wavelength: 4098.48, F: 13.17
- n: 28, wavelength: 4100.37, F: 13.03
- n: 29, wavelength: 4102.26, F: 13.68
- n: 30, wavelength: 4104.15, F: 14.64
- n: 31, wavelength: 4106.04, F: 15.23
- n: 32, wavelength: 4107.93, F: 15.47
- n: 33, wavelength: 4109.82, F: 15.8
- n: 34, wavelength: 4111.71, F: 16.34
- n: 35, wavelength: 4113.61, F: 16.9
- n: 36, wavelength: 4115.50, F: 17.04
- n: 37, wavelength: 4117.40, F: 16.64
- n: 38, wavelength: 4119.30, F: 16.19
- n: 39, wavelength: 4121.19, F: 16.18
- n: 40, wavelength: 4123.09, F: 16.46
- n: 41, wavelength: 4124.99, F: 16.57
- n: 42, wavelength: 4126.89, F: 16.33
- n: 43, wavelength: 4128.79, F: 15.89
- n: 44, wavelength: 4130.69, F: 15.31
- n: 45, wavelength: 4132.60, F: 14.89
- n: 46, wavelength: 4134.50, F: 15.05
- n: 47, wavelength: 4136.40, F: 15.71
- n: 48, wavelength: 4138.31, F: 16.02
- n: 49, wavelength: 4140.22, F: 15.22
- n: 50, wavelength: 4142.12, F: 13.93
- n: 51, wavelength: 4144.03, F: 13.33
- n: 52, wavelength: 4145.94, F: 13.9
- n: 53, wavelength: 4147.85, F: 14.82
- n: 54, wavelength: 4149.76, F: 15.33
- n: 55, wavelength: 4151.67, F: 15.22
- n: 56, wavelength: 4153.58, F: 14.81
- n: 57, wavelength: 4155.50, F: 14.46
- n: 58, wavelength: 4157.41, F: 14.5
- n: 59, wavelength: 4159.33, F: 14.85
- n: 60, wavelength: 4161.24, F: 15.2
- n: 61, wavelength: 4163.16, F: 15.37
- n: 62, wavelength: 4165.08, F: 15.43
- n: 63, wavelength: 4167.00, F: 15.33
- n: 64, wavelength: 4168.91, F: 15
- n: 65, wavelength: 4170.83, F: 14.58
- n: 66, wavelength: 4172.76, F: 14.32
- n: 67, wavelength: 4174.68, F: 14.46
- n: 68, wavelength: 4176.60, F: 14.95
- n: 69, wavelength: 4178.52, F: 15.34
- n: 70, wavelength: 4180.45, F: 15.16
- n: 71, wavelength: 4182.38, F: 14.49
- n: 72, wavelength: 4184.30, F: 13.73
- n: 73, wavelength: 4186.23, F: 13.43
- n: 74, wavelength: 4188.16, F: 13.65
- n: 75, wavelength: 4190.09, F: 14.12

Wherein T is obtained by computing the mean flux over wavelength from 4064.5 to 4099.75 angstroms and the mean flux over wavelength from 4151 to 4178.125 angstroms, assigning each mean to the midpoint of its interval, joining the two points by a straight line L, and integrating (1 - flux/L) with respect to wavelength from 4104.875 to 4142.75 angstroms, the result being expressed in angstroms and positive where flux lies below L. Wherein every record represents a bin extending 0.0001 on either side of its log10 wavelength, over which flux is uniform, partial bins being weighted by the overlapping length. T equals -3.07 angstroms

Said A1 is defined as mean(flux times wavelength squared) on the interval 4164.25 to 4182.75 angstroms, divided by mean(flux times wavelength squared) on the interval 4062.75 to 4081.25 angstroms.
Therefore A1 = 1.2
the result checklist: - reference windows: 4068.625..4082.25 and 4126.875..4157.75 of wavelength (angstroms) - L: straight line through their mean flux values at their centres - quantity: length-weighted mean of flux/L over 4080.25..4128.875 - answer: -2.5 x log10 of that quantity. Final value -0.131 mag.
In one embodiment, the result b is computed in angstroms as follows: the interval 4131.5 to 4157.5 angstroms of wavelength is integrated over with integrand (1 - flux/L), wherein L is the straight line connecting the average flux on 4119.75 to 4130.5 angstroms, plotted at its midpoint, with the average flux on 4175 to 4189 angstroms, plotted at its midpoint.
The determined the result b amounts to 1.3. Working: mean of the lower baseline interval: 16.2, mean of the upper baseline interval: 14.4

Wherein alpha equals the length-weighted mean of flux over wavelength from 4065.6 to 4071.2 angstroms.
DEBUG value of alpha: 13.5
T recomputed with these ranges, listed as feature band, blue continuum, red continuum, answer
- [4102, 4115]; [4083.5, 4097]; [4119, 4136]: 0.4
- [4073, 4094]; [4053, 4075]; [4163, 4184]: -2.1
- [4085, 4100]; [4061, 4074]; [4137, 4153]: -2.6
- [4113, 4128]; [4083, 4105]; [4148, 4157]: -1.4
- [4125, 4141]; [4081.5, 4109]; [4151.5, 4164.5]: -0.6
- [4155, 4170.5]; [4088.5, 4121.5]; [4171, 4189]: -0.4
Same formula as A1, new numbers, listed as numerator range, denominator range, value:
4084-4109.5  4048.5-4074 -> 1.14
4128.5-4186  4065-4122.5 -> 1.02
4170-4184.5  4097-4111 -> 1.05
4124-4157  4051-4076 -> 1.16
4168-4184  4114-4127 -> 0.92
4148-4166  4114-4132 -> 0.94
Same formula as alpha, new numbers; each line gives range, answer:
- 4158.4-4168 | 15.2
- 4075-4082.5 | 13.2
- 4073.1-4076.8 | 12.7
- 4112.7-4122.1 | 16.6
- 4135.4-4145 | 14.8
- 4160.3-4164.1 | 15.3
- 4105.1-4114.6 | 16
